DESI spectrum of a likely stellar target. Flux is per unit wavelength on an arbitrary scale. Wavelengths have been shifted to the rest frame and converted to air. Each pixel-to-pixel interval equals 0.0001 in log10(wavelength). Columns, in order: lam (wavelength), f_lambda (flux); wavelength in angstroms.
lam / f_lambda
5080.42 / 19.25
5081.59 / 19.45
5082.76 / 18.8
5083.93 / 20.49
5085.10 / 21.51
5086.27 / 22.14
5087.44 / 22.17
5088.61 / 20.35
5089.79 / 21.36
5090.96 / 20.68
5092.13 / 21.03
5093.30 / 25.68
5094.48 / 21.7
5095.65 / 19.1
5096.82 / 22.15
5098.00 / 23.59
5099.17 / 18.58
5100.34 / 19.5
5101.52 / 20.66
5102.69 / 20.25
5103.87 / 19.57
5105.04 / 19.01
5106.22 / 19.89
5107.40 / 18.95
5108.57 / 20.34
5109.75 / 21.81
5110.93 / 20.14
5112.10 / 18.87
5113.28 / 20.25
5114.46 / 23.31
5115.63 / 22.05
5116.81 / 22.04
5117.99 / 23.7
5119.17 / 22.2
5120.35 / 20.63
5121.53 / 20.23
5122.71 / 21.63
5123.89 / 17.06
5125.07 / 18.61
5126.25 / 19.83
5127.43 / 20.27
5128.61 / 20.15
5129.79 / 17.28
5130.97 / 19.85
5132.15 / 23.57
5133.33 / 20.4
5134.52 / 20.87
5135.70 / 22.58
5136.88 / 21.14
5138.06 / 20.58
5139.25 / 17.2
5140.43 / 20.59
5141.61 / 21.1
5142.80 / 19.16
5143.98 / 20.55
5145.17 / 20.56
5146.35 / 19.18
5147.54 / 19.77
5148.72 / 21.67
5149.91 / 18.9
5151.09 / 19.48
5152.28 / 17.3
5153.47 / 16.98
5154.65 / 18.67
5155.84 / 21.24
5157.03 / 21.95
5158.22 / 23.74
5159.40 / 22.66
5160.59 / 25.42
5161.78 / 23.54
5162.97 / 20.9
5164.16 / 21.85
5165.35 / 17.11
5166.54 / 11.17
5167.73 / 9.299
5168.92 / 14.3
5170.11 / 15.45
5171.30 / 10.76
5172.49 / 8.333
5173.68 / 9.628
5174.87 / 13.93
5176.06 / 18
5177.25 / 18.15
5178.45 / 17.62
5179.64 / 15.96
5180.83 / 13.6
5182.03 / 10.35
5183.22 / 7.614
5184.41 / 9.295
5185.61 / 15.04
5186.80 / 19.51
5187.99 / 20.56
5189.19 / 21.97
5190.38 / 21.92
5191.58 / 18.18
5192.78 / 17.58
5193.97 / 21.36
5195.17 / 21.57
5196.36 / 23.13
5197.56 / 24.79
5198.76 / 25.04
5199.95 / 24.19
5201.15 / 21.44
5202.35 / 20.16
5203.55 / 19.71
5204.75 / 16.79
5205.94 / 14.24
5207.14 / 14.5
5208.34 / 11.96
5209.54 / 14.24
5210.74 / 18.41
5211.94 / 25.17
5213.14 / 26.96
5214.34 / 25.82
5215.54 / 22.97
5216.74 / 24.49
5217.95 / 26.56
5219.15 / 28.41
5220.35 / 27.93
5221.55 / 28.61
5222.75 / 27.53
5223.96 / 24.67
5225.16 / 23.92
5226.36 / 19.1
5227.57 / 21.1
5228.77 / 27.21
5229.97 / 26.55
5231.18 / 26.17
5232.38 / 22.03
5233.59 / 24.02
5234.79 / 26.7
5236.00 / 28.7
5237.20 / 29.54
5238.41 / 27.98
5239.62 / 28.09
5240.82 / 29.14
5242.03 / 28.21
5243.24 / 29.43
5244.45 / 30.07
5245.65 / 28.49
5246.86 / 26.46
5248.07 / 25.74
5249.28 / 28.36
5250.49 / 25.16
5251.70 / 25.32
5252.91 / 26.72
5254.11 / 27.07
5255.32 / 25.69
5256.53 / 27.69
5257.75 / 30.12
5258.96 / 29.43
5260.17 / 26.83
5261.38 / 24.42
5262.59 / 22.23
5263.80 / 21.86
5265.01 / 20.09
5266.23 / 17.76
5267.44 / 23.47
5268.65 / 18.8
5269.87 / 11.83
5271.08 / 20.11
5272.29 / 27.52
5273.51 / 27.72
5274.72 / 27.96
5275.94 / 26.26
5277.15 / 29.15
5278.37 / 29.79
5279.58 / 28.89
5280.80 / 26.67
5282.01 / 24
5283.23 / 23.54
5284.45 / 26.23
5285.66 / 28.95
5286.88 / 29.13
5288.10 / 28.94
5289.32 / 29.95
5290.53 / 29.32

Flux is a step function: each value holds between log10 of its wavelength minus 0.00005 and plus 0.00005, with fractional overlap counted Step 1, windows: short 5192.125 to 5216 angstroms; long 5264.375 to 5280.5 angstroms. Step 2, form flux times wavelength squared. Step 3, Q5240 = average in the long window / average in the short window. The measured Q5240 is 1.20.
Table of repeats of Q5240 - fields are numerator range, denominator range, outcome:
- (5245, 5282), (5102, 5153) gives 1.31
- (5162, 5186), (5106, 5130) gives 0.70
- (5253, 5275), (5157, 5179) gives 1.47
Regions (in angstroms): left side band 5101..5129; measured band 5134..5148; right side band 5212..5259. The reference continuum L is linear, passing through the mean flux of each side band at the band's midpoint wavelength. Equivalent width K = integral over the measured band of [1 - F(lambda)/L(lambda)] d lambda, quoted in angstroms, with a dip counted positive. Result 1.0 angstroms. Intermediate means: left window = 20.5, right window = 26.6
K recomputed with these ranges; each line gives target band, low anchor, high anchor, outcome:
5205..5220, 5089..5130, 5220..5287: 2.0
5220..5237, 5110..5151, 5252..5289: -1.1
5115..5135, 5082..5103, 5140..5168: -0.2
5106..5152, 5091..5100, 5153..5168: 0.6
